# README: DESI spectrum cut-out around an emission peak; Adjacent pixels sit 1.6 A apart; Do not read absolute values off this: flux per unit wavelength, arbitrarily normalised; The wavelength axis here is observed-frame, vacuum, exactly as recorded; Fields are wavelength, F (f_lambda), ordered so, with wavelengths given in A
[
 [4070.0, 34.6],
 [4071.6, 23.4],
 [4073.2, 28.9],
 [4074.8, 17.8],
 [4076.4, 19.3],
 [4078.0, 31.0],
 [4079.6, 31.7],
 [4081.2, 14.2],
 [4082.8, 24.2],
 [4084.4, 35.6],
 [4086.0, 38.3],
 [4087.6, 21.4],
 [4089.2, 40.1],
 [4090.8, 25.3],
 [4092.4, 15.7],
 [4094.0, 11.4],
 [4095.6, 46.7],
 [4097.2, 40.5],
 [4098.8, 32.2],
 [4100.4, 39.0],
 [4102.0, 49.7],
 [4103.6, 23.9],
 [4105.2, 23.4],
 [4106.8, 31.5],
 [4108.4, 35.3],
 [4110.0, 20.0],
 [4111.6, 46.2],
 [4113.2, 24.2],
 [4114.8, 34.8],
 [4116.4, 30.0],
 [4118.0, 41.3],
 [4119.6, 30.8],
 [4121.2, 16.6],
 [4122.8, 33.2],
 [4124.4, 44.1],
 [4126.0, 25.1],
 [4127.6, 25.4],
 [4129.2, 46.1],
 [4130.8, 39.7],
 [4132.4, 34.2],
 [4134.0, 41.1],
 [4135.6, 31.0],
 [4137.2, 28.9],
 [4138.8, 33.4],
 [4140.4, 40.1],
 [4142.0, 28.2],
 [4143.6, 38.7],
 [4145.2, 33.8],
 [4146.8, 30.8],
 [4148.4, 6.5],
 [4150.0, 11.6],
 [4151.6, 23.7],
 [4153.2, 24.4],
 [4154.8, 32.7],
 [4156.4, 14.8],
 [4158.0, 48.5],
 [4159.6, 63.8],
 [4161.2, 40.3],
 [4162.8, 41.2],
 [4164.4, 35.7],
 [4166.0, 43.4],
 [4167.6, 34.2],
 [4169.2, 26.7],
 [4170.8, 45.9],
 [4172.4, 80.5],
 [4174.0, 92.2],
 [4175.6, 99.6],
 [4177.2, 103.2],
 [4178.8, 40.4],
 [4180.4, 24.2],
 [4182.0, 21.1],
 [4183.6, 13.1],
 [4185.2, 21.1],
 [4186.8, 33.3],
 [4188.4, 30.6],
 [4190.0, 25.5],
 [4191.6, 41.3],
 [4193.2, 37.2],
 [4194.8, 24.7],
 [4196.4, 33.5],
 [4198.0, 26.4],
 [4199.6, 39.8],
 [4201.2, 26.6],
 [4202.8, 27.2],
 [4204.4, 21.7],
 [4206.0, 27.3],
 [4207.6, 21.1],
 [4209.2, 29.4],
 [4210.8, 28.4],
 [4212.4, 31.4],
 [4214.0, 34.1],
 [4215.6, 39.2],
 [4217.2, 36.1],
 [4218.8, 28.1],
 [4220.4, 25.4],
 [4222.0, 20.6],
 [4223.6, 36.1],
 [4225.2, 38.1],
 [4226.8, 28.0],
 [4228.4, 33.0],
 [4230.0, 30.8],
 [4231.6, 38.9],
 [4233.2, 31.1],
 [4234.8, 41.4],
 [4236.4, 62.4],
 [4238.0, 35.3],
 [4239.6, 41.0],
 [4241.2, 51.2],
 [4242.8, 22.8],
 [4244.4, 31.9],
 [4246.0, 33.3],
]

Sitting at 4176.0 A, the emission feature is [O II] 3727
